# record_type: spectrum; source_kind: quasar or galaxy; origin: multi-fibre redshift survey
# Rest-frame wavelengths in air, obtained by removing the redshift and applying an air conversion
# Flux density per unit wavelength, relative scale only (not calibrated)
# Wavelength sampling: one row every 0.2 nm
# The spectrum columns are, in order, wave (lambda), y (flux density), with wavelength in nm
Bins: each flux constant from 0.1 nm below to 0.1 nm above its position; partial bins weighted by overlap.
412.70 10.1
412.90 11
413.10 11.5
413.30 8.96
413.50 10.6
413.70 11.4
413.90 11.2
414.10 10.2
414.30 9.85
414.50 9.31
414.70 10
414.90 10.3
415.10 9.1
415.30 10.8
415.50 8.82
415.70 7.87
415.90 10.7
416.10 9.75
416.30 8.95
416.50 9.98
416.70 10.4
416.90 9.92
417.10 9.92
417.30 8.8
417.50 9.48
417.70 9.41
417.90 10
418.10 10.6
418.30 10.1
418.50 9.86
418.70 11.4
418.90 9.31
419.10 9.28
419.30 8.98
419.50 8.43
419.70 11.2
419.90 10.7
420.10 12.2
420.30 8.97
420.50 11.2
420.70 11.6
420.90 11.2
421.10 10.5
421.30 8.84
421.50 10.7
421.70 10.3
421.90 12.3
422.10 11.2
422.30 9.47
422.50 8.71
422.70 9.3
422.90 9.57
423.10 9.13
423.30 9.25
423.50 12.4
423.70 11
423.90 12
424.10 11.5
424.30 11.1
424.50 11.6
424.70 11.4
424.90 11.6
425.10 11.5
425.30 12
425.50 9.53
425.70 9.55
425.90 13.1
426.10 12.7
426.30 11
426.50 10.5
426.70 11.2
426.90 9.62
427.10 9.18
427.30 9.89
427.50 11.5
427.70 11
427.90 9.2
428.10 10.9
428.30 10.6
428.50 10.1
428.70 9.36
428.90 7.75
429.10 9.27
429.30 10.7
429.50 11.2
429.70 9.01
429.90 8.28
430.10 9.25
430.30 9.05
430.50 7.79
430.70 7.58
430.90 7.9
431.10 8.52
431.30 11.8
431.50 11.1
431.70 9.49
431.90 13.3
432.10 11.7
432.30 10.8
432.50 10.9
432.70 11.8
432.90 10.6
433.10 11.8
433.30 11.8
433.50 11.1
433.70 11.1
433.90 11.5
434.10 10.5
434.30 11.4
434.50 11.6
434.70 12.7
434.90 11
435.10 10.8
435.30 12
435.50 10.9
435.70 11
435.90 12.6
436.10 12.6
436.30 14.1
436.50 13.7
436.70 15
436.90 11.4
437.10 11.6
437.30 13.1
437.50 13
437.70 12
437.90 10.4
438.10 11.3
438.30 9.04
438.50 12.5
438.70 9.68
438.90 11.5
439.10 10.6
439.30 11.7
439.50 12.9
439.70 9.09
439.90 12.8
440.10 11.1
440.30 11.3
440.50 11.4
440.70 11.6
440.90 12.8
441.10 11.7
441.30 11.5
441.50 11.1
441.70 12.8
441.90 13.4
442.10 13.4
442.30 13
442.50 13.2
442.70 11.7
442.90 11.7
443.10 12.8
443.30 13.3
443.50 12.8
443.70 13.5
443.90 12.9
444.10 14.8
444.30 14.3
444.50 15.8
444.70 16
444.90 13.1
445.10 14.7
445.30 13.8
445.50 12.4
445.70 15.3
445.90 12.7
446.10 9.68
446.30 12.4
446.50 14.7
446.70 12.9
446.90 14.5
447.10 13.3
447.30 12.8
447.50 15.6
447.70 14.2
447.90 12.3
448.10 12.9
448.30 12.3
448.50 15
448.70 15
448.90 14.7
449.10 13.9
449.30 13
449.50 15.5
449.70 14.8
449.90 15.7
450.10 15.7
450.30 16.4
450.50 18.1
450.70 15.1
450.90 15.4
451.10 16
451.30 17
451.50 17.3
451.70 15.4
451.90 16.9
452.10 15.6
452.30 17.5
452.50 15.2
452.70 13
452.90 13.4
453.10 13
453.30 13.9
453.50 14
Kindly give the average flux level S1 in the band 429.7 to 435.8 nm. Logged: 10.6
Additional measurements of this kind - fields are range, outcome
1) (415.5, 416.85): 9.56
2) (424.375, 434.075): 10.5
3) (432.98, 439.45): 11.7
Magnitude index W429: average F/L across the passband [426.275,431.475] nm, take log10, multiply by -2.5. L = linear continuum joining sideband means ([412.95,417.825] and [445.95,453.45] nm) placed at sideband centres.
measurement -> 0.21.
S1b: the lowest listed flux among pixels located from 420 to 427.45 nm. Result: 8.71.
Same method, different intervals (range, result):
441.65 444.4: 11.7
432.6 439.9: 9.04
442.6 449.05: 9.68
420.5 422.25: 8.84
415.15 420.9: 7.87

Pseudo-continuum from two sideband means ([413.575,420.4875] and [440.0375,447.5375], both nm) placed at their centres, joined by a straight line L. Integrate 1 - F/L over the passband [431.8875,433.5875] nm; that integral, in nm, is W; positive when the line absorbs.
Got 0.04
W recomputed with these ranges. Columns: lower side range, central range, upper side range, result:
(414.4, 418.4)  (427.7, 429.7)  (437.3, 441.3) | 0.137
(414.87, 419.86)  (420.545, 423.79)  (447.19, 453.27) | 0.043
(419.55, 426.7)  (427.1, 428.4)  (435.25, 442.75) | 0.086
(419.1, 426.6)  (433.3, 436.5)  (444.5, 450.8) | 0.170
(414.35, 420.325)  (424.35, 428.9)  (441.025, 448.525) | 0.111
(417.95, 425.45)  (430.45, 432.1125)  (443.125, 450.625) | 0.282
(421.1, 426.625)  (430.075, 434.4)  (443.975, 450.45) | 0.532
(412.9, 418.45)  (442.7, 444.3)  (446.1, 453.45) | 0.081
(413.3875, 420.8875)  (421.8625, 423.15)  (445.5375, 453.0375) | 0.109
